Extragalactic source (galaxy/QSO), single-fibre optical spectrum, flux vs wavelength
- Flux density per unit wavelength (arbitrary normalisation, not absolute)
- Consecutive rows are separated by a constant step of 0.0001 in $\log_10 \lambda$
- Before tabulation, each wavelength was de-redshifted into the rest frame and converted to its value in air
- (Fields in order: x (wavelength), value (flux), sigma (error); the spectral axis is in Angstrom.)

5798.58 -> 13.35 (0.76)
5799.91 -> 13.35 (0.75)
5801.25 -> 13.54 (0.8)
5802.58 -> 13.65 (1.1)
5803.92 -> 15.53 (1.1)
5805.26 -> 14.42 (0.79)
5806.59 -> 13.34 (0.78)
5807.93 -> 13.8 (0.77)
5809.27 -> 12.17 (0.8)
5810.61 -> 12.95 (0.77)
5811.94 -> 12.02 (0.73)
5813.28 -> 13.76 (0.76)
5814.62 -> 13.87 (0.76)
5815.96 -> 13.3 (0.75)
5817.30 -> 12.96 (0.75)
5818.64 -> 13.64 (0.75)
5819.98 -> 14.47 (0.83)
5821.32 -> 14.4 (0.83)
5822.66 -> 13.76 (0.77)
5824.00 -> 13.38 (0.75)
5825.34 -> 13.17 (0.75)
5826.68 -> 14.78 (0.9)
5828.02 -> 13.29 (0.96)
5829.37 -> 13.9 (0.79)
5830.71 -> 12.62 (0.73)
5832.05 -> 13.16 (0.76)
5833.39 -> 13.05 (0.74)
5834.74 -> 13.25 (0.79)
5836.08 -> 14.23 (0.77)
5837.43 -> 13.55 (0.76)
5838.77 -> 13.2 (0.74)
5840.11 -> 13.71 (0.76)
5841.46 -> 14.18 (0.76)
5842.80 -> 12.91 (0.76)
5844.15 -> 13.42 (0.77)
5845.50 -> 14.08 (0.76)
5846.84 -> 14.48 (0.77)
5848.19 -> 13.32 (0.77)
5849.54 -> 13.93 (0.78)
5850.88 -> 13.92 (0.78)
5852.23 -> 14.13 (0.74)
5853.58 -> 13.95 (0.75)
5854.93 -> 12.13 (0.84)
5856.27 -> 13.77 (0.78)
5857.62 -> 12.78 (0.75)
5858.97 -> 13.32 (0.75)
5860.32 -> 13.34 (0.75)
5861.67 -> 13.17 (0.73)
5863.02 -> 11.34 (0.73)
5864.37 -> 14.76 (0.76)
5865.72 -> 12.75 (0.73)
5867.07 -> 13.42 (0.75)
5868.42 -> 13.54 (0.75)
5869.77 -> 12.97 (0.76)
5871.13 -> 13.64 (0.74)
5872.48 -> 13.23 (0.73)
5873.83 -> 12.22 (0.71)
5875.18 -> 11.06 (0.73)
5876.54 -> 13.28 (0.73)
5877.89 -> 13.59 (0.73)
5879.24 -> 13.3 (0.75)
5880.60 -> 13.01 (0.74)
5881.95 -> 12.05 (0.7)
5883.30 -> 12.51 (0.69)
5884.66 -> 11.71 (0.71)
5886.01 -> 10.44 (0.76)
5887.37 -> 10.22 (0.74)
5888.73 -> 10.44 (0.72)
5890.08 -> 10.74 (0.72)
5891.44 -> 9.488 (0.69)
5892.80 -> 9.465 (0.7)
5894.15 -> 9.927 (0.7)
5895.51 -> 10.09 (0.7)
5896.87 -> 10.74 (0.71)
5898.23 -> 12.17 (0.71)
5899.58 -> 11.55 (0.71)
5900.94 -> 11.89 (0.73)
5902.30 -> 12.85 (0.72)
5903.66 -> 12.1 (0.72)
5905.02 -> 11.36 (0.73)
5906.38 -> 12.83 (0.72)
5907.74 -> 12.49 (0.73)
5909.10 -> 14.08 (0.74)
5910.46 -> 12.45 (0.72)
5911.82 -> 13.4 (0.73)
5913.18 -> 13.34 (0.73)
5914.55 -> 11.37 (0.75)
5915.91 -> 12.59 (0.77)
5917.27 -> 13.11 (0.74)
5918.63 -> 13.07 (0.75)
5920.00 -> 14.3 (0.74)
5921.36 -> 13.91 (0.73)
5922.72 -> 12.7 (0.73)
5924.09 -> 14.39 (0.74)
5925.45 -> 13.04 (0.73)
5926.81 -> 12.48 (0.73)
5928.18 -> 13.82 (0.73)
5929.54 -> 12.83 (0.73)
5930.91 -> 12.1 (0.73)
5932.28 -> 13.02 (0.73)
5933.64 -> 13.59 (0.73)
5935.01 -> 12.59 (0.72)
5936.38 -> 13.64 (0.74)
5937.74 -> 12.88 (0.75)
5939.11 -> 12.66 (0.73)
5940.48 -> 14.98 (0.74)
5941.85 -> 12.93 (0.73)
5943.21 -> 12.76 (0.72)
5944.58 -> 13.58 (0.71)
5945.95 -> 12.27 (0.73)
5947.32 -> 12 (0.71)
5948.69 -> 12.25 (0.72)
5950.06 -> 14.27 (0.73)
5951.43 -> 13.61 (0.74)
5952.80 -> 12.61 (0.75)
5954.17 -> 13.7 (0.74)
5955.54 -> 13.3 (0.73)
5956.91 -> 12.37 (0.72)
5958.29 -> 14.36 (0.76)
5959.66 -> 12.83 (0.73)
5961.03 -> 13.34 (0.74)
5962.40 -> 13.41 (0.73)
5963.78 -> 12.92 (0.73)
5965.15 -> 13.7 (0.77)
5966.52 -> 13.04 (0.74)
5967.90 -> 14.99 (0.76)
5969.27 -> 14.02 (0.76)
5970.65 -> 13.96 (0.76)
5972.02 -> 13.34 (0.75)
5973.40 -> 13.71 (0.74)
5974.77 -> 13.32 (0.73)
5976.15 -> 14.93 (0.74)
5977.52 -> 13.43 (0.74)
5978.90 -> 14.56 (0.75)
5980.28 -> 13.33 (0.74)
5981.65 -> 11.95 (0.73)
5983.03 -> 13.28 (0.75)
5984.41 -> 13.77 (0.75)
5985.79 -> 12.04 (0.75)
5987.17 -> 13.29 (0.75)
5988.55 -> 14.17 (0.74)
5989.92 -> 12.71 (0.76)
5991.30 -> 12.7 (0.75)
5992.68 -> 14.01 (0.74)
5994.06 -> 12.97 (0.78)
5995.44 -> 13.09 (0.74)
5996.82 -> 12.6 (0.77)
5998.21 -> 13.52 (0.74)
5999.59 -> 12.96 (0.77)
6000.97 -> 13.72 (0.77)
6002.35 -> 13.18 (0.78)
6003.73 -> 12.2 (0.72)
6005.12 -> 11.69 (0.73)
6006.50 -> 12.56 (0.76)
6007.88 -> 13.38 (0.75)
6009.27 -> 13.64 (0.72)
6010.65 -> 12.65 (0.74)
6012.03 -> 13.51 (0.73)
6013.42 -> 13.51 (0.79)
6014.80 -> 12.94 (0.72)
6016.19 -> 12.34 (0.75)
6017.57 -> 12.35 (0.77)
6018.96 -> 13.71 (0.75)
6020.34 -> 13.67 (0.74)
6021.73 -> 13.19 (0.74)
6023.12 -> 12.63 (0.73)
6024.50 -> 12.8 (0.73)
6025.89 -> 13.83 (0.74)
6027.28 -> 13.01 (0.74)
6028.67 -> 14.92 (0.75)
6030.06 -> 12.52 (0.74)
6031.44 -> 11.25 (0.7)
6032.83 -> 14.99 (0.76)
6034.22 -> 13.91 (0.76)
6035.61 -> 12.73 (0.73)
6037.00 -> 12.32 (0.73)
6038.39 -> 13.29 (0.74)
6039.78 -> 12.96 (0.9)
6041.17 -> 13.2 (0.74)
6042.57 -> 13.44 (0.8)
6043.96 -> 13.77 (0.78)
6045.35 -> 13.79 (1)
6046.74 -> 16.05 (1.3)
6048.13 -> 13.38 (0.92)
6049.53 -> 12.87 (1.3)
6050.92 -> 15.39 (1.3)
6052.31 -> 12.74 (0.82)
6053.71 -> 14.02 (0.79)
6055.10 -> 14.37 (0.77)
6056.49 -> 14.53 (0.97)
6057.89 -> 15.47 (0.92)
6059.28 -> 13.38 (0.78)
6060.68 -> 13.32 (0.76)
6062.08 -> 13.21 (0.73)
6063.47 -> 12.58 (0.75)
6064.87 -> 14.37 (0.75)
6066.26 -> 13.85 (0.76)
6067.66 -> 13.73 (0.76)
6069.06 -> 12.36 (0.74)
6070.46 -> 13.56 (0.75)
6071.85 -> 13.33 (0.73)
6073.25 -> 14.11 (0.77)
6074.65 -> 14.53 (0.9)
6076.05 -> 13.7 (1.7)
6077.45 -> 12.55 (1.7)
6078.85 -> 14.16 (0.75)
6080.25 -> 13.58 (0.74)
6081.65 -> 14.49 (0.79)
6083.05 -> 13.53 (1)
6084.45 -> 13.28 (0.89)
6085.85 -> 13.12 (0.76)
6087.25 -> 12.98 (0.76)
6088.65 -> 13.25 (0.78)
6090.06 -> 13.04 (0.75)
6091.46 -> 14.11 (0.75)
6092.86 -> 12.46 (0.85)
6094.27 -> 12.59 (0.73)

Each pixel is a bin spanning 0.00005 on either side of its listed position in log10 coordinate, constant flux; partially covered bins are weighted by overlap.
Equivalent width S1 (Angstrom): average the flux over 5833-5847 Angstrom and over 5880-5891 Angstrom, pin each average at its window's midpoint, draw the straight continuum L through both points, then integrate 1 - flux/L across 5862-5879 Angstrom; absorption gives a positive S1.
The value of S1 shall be -1.3 Angstrom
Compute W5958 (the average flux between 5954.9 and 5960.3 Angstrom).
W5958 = 13.2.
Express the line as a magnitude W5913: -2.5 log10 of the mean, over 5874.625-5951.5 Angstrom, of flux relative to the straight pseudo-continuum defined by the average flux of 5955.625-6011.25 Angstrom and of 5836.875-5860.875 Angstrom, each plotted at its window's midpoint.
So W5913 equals 0.08 mag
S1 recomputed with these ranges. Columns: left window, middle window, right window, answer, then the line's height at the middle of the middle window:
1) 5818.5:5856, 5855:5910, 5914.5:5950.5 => 4.94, 13.4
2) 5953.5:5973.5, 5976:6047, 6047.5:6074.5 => 2.12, 13.6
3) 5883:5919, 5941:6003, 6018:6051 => -3.39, 12.6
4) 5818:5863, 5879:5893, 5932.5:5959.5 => 2.28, 13.4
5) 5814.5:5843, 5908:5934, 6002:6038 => 0.41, 13.3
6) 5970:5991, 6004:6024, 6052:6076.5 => 0.88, 13.6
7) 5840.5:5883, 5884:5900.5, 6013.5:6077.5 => 3.35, 13.3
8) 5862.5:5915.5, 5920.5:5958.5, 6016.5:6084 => -1.81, 12.6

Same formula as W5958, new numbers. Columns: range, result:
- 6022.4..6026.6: 13.1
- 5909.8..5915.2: 12.6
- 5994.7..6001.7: 13.2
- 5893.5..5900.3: 10.9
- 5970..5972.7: 13.7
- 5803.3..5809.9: 13.8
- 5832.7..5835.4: 13.1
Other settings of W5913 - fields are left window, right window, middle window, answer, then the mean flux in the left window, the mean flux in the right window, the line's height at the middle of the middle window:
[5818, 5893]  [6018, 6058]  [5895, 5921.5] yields 0.06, 13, 13.6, 13.2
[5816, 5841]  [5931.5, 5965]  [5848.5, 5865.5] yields 0.01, 13.6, 13.2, 13.5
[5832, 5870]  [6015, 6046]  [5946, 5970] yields 0.00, 13.5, 13.2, 13.3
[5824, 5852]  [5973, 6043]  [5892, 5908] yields 0.18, 13.6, 13.2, 13.5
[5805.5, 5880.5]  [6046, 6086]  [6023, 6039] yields 0.04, 13.4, 13.8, 13.7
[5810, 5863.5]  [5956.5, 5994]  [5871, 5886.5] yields 0.08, 13.5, 13.5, 13.5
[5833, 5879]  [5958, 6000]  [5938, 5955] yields 0.02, 13.3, 13.4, 13.4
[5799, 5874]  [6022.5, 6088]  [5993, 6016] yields 0.04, 13.5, 13.6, 13.6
